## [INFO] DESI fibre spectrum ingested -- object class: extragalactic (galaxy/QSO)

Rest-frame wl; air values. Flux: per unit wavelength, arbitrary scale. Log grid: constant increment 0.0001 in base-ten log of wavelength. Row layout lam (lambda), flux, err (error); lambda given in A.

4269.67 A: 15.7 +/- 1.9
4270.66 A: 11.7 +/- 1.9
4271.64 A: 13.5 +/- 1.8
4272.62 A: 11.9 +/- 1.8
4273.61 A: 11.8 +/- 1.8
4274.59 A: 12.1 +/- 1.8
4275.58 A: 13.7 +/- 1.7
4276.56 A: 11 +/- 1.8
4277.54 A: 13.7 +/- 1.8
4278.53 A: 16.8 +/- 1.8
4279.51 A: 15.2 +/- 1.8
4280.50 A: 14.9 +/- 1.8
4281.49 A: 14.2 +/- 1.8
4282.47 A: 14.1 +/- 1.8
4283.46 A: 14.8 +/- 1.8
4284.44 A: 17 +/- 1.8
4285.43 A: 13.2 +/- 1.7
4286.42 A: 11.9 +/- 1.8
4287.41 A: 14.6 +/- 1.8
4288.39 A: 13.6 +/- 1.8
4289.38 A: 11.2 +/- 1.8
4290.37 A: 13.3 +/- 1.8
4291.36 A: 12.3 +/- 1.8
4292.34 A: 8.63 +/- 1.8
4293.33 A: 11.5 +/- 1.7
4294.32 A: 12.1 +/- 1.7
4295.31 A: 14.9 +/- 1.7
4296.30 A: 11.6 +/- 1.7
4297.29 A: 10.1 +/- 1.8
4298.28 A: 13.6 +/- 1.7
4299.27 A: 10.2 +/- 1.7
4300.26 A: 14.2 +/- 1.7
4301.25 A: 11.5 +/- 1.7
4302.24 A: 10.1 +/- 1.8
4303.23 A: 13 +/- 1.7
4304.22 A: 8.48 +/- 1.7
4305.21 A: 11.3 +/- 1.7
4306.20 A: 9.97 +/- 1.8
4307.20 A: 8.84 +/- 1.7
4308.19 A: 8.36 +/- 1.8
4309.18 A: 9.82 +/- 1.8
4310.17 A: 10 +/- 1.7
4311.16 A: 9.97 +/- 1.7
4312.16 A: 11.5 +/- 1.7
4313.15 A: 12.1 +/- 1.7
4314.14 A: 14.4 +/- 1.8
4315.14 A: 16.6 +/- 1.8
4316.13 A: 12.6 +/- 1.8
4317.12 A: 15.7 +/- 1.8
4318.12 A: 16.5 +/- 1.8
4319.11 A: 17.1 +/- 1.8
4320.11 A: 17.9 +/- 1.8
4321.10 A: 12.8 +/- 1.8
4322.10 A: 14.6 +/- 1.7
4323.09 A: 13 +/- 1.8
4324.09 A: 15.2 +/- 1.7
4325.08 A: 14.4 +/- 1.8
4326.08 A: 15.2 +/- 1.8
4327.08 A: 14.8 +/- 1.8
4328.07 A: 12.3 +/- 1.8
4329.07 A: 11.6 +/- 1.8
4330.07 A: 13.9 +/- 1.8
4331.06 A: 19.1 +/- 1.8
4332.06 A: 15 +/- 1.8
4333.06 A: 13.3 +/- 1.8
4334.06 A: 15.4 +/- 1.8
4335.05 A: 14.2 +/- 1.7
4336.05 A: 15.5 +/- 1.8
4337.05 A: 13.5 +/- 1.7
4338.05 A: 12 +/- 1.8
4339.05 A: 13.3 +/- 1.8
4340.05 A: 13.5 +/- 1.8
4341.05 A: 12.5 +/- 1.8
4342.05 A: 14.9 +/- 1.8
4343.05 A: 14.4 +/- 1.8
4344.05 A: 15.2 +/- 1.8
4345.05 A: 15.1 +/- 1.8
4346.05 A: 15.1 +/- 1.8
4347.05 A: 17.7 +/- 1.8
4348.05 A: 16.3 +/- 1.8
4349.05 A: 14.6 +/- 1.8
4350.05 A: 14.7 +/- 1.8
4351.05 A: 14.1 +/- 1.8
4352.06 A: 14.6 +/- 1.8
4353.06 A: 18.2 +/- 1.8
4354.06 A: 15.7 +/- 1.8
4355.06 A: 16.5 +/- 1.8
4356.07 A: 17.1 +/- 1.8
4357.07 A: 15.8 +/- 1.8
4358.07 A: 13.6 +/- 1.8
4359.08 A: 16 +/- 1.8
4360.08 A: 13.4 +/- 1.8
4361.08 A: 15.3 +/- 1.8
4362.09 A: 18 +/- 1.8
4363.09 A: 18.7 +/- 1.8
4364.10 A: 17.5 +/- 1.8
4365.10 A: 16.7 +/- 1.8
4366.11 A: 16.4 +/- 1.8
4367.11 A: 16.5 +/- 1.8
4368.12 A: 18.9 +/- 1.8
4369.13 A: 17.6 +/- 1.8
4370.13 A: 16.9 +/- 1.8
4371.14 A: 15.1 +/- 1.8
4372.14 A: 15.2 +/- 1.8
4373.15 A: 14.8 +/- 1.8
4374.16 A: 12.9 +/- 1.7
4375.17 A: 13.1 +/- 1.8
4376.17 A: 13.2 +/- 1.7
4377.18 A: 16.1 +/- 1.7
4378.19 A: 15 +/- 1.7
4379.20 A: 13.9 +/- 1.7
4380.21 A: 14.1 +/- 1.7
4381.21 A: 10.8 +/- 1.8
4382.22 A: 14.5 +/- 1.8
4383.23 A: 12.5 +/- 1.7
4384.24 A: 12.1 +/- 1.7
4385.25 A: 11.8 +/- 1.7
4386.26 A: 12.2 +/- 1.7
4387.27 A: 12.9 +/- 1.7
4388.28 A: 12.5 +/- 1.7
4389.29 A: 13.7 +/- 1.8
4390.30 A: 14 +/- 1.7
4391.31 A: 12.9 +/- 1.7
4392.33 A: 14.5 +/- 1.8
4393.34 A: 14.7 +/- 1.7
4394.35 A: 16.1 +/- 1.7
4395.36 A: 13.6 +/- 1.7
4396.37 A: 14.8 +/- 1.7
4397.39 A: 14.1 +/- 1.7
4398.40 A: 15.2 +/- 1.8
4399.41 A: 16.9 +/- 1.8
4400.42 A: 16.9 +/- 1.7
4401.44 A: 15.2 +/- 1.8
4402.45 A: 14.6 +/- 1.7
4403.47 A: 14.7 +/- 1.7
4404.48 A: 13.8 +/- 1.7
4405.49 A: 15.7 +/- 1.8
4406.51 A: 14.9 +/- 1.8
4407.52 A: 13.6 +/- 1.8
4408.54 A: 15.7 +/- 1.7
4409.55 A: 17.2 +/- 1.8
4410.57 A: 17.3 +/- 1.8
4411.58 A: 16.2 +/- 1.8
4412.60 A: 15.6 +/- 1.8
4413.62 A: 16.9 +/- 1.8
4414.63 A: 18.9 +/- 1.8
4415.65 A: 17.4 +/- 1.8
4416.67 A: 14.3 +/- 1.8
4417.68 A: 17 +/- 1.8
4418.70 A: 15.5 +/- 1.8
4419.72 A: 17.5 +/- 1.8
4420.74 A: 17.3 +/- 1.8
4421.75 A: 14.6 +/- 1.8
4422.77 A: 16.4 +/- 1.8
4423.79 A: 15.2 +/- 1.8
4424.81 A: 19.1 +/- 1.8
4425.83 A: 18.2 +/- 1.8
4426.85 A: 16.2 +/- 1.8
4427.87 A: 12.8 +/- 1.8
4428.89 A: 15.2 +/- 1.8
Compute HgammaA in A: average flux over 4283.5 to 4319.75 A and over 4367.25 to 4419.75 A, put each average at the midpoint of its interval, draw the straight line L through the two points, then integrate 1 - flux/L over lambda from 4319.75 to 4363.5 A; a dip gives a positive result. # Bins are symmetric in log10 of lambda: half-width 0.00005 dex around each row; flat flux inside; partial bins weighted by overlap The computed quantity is -4.8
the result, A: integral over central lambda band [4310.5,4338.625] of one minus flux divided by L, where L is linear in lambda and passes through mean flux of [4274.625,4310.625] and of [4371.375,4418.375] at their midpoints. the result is -2.6 A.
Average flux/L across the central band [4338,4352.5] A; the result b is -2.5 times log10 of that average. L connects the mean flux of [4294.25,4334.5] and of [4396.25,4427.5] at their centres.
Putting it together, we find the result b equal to -0.05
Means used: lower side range 13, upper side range 16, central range 14.6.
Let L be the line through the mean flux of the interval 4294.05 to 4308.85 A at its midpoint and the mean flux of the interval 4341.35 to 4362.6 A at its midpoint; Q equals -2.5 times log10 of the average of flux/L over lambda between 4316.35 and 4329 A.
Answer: -0.14 mag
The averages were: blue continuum 11.2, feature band 14.8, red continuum 15.5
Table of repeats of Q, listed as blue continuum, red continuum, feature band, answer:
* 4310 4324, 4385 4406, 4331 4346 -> -0.016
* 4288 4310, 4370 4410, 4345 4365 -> -0.211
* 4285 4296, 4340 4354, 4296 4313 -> 0.214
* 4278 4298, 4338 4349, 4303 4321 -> 0.120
